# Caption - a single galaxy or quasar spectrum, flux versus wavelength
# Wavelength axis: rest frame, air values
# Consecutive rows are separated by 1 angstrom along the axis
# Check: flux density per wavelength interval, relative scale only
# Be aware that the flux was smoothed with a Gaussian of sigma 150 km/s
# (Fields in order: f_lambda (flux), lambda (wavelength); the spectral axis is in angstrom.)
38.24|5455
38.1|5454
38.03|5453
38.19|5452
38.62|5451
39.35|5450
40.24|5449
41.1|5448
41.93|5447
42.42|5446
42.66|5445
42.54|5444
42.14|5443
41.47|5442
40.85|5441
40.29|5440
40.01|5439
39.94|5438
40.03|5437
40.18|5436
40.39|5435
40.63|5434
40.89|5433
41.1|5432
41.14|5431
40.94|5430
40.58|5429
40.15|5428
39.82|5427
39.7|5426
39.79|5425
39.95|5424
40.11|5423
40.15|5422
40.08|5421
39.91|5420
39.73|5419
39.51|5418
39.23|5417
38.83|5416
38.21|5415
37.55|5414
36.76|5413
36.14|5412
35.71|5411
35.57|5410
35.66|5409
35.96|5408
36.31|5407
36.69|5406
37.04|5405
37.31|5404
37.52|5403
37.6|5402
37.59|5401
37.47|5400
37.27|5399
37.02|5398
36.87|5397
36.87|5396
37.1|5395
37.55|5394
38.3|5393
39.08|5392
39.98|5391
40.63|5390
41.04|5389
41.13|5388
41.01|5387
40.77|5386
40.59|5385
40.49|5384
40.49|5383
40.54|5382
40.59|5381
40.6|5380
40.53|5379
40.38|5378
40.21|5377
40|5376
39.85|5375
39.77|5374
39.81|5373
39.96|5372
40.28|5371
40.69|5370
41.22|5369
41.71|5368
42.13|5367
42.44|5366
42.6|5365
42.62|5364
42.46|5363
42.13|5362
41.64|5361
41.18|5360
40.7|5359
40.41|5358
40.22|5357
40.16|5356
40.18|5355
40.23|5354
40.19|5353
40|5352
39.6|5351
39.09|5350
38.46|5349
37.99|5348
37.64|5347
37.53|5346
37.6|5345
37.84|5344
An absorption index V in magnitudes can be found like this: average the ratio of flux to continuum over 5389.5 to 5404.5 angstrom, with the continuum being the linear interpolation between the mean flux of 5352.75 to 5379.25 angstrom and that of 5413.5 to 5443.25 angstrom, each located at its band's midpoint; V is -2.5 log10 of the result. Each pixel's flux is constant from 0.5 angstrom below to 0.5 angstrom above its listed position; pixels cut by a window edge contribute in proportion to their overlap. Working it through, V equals 0.073 mag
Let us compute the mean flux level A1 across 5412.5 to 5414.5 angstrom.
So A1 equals 37.2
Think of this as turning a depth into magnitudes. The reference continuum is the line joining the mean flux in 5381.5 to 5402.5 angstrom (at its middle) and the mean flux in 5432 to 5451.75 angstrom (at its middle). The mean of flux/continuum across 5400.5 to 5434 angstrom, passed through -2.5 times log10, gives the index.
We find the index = 0.04 mag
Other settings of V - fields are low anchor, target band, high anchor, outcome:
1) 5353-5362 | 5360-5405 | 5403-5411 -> -0.04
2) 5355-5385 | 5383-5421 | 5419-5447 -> 0.07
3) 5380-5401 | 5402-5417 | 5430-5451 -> 0.08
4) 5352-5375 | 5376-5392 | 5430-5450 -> 0.01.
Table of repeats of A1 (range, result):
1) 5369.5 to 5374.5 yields 40.1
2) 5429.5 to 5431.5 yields 41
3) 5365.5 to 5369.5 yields 41.9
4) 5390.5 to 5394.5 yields 38.7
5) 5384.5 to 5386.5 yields 40.7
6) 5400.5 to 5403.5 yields 37.6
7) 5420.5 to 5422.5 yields 40.1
